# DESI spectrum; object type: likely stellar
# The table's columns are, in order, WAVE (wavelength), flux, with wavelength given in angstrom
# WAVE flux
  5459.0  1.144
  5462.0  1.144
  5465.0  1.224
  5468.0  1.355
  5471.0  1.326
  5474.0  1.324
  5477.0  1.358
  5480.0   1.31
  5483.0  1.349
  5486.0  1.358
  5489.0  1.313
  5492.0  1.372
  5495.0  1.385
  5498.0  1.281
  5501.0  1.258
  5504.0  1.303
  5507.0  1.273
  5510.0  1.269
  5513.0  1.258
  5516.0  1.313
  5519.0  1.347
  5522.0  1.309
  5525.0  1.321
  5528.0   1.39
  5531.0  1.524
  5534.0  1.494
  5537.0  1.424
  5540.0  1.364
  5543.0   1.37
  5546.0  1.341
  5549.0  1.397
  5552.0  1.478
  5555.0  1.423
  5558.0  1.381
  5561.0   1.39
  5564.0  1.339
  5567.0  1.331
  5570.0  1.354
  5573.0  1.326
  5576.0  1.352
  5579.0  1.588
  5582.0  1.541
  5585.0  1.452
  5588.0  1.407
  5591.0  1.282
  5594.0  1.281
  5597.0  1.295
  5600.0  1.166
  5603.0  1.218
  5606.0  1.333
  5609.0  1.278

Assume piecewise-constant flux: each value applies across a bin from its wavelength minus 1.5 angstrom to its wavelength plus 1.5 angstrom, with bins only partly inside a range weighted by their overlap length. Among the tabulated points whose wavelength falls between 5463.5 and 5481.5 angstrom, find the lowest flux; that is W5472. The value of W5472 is 1.224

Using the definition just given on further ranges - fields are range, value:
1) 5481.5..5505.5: 1.258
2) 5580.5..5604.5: 1.166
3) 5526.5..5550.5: 1.341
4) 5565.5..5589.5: 1.326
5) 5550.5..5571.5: 1.331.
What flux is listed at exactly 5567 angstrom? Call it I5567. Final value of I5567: 1.331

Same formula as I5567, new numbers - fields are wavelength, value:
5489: 1.313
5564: 1.339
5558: 1.381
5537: 1.424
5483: 1.349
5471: 1.326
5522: 1.309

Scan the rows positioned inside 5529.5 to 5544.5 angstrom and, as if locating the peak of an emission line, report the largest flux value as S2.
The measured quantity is 1.524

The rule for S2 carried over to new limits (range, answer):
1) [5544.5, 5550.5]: 1.397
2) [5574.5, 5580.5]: 1.588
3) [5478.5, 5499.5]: 1.385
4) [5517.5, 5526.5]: 1.347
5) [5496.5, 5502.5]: 1.281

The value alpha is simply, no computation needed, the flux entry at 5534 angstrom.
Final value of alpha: 1.494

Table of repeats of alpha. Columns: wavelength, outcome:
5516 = 1.313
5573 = 1.326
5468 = 1.355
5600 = 1.166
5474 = 1.324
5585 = 1.452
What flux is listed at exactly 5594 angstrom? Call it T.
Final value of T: 1.281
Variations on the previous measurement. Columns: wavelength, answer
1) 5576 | 1.352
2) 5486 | 1.358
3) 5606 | 1.333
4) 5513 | 1.258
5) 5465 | 1.224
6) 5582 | 1.541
